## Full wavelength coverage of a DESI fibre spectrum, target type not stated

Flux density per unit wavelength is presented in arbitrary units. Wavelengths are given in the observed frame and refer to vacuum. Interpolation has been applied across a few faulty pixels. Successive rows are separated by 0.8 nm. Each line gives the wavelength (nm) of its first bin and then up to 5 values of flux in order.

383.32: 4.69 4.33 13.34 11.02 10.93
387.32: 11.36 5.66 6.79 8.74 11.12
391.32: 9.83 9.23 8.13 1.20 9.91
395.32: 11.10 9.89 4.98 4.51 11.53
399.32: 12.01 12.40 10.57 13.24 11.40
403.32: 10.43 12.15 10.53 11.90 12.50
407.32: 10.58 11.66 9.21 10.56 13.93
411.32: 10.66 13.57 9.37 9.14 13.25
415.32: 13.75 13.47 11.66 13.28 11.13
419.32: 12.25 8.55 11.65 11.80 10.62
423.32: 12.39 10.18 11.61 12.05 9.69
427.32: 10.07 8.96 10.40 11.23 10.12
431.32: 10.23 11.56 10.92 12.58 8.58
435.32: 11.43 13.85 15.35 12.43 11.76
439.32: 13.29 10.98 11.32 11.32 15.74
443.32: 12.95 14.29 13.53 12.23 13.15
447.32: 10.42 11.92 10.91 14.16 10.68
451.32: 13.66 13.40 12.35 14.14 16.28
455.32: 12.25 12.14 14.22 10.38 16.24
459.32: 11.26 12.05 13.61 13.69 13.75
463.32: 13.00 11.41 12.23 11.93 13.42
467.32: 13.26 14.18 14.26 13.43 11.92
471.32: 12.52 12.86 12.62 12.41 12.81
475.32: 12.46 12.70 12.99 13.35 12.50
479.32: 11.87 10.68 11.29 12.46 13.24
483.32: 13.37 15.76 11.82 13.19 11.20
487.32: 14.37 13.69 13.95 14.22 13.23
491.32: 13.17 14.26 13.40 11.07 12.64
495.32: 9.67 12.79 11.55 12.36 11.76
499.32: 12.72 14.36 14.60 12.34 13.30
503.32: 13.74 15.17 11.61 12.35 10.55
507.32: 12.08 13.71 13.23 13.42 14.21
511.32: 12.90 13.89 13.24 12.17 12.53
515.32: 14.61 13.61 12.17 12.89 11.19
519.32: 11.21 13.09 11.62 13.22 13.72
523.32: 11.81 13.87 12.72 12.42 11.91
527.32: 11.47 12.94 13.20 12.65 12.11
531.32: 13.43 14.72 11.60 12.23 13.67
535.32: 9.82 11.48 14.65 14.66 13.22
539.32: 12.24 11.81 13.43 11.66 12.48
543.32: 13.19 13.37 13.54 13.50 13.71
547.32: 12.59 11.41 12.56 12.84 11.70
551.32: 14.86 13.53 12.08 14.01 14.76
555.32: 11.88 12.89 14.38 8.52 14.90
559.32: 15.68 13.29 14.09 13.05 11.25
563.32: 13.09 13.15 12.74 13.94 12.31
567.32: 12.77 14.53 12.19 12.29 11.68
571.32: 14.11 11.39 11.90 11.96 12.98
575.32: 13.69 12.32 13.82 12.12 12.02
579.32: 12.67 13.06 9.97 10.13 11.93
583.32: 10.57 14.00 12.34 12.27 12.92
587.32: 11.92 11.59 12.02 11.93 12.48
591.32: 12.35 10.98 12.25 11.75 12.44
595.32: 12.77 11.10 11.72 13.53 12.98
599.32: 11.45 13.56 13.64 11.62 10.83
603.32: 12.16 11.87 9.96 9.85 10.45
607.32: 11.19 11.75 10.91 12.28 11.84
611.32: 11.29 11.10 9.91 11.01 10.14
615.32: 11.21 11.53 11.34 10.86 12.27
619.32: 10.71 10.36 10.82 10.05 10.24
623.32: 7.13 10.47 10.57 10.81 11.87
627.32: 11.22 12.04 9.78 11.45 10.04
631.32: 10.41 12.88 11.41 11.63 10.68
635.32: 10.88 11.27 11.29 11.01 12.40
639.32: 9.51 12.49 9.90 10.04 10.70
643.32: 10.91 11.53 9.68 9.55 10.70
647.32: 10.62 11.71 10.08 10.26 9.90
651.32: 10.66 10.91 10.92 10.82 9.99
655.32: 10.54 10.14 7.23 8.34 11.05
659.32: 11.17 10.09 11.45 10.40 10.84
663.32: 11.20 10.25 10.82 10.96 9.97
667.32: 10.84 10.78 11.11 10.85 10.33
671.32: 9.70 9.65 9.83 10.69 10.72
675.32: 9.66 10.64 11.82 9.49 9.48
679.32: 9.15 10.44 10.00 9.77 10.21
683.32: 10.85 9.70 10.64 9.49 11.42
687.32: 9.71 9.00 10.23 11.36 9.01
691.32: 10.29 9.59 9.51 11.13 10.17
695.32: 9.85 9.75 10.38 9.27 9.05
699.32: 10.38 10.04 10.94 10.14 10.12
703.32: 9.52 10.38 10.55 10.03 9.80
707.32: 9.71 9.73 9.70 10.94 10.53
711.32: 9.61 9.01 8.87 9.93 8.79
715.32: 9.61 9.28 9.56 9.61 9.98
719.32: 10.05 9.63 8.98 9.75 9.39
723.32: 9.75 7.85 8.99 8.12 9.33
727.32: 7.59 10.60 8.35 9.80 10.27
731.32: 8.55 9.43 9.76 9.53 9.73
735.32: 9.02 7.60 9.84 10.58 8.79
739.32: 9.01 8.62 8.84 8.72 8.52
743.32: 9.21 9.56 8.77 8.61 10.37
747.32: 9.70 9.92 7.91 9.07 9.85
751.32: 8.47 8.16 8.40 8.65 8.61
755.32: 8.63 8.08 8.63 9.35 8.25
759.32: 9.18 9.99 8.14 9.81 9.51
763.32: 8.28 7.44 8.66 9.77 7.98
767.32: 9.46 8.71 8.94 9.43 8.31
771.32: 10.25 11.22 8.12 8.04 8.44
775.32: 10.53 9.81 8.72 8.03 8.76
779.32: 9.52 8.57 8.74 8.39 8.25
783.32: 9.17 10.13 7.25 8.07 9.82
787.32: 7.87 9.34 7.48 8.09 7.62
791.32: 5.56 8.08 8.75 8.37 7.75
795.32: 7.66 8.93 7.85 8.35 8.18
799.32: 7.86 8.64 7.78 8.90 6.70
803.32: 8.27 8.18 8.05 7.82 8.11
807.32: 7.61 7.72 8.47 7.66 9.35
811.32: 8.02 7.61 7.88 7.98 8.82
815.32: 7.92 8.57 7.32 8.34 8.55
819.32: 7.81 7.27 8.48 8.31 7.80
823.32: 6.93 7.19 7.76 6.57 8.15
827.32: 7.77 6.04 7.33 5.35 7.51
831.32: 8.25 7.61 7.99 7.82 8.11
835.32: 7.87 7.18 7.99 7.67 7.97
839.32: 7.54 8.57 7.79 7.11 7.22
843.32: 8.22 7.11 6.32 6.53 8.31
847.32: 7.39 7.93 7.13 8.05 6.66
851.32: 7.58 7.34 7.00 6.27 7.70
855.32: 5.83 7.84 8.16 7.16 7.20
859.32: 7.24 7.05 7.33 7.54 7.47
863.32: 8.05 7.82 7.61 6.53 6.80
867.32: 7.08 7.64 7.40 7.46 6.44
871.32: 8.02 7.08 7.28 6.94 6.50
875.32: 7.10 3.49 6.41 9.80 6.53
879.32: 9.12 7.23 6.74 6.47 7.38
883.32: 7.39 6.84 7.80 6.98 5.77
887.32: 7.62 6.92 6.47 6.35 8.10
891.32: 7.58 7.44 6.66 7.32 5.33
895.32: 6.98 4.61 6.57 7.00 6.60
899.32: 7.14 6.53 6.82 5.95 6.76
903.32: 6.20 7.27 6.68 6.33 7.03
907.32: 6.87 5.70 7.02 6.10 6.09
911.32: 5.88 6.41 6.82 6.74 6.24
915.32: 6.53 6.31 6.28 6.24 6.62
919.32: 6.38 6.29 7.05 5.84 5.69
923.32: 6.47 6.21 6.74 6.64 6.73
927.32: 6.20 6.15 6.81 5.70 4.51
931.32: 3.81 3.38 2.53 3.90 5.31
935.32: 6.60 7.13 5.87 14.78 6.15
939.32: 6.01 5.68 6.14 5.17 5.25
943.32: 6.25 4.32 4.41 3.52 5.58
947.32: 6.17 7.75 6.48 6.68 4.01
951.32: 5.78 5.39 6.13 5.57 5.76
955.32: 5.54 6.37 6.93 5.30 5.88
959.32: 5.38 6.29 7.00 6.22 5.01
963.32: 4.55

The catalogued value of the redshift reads 0.00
